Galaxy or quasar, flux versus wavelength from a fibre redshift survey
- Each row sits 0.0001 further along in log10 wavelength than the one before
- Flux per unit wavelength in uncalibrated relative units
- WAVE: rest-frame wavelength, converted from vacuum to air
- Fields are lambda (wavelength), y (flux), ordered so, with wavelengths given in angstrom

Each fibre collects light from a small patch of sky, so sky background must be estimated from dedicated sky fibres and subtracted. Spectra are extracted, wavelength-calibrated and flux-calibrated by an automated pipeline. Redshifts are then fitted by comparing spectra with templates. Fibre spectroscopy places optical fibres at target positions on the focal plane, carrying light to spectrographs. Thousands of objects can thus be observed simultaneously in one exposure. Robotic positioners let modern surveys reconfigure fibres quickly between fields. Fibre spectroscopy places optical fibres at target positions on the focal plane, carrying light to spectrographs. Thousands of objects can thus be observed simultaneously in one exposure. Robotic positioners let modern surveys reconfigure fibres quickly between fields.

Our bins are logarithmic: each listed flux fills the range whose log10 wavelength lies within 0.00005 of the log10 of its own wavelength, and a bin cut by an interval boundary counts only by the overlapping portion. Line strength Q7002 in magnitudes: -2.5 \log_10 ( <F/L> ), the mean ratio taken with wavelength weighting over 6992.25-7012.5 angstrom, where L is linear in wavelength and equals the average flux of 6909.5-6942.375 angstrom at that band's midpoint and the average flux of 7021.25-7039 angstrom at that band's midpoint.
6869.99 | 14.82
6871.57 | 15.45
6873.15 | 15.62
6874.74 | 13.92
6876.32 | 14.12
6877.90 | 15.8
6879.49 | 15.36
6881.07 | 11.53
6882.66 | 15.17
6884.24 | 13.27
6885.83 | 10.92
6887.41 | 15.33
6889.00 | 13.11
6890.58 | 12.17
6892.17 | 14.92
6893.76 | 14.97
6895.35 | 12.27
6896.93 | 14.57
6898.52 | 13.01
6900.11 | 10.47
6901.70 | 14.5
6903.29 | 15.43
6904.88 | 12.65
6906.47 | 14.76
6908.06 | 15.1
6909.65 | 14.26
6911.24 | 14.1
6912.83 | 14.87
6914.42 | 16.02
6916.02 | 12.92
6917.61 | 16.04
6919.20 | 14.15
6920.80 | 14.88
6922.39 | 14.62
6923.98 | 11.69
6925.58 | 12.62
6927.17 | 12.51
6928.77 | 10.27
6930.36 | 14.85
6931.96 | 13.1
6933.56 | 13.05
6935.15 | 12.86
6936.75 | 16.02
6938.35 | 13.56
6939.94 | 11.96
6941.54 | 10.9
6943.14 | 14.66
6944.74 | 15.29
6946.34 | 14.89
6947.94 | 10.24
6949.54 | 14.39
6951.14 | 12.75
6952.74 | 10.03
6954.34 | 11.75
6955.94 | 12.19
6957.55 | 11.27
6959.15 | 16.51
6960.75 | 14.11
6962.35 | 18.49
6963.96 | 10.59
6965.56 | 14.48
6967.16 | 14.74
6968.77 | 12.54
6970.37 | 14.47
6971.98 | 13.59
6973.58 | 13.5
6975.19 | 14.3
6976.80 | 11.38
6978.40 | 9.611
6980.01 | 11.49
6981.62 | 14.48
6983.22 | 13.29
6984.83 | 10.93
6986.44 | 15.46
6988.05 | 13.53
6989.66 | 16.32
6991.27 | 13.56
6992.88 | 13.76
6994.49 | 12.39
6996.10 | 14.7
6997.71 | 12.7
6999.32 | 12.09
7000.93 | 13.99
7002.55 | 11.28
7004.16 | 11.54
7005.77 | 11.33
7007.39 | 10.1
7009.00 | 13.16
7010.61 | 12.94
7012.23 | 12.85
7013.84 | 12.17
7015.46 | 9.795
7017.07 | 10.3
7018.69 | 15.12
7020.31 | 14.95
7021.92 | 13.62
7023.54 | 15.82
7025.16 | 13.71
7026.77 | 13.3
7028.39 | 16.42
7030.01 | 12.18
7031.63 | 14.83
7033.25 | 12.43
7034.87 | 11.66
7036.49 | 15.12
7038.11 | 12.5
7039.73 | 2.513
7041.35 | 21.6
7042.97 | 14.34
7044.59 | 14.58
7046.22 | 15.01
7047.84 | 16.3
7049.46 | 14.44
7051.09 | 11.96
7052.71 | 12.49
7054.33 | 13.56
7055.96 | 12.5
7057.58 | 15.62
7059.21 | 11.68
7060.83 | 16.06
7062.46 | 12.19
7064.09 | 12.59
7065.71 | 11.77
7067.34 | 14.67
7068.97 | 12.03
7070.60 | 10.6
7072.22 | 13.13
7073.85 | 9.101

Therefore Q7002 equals 0.098 mag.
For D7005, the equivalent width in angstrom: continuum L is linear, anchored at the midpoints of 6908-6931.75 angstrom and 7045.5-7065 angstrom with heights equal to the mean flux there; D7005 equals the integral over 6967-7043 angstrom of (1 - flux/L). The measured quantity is 3.8 angstrom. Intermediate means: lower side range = 13.9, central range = 13.1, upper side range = 13.7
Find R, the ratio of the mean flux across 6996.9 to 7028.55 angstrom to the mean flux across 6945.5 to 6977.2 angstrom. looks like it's 0.96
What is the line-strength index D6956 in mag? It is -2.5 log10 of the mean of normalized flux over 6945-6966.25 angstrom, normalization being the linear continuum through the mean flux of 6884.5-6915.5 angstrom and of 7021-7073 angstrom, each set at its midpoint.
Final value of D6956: 0.04 mag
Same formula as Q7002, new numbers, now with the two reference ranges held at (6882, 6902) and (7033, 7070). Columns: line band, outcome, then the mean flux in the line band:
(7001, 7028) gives 0.05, 12.7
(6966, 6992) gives 0.00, 13.3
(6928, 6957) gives 0.04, 12.9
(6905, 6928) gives -0.06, 14.1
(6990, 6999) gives -0.01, 13.5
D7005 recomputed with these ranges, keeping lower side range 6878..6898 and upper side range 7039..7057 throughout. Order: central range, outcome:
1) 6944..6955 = 0.7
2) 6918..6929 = 0.4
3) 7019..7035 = -0.4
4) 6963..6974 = 0.2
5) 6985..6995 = -0.3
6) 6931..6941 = 0.2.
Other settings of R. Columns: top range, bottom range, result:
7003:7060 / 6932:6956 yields 1.02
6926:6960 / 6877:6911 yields 0.94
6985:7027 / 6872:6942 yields 0.95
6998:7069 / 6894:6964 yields 0.97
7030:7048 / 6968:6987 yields 1.05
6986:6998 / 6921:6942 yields 1.08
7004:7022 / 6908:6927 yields 0.87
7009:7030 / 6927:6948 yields 1.01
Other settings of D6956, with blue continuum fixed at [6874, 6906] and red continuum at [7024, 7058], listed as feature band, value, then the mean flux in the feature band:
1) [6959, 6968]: -0.08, 14.7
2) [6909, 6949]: 0.01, 13.6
